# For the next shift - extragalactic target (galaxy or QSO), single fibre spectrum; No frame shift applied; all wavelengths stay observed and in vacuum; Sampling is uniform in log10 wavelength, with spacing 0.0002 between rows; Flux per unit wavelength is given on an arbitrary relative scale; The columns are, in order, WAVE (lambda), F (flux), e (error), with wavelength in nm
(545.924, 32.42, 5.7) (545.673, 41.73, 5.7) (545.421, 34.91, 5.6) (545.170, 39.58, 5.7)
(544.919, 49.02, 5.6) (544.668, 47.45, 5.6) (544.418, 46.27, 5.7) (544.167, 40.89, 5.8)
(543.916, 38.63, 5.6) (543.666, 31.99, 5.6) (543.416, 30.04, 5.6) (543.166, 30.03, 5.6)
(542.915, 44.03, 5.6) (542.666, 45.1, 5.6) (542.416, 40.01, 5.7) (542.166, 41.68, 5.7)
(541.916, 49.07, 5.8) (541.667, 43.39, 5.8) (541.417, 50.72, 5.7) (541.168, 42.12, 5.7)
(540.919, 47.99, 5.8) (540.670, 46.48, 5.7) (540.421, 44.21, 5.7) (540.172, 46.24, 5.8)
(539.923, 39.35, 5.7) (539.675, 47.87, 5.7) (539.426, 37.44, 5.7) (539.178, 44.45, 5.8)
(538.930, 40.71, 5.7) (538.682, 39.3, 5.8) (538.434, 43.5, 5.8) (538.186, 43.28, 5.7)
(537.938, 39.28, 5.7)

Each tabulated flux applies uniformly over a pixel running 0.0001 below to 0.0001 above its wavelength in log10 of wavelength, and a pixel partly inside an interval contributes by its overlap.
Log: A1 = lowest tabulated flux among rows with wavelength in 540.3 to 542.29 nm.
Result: 41.68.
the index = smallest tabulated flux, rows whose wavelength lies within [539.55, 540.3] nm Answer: 39.35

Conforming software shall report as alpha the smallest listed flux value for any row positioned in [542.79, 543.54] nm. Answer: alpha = 30.03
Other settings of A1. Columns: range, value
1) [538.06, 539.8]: 37.44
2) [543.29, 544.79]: 30.04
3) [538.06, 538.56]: 43.28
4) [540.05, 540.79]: 44.21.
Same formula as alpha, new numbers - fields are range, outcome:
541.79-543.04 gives 40.01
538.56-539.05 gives 39.3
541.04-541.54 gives 42.12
